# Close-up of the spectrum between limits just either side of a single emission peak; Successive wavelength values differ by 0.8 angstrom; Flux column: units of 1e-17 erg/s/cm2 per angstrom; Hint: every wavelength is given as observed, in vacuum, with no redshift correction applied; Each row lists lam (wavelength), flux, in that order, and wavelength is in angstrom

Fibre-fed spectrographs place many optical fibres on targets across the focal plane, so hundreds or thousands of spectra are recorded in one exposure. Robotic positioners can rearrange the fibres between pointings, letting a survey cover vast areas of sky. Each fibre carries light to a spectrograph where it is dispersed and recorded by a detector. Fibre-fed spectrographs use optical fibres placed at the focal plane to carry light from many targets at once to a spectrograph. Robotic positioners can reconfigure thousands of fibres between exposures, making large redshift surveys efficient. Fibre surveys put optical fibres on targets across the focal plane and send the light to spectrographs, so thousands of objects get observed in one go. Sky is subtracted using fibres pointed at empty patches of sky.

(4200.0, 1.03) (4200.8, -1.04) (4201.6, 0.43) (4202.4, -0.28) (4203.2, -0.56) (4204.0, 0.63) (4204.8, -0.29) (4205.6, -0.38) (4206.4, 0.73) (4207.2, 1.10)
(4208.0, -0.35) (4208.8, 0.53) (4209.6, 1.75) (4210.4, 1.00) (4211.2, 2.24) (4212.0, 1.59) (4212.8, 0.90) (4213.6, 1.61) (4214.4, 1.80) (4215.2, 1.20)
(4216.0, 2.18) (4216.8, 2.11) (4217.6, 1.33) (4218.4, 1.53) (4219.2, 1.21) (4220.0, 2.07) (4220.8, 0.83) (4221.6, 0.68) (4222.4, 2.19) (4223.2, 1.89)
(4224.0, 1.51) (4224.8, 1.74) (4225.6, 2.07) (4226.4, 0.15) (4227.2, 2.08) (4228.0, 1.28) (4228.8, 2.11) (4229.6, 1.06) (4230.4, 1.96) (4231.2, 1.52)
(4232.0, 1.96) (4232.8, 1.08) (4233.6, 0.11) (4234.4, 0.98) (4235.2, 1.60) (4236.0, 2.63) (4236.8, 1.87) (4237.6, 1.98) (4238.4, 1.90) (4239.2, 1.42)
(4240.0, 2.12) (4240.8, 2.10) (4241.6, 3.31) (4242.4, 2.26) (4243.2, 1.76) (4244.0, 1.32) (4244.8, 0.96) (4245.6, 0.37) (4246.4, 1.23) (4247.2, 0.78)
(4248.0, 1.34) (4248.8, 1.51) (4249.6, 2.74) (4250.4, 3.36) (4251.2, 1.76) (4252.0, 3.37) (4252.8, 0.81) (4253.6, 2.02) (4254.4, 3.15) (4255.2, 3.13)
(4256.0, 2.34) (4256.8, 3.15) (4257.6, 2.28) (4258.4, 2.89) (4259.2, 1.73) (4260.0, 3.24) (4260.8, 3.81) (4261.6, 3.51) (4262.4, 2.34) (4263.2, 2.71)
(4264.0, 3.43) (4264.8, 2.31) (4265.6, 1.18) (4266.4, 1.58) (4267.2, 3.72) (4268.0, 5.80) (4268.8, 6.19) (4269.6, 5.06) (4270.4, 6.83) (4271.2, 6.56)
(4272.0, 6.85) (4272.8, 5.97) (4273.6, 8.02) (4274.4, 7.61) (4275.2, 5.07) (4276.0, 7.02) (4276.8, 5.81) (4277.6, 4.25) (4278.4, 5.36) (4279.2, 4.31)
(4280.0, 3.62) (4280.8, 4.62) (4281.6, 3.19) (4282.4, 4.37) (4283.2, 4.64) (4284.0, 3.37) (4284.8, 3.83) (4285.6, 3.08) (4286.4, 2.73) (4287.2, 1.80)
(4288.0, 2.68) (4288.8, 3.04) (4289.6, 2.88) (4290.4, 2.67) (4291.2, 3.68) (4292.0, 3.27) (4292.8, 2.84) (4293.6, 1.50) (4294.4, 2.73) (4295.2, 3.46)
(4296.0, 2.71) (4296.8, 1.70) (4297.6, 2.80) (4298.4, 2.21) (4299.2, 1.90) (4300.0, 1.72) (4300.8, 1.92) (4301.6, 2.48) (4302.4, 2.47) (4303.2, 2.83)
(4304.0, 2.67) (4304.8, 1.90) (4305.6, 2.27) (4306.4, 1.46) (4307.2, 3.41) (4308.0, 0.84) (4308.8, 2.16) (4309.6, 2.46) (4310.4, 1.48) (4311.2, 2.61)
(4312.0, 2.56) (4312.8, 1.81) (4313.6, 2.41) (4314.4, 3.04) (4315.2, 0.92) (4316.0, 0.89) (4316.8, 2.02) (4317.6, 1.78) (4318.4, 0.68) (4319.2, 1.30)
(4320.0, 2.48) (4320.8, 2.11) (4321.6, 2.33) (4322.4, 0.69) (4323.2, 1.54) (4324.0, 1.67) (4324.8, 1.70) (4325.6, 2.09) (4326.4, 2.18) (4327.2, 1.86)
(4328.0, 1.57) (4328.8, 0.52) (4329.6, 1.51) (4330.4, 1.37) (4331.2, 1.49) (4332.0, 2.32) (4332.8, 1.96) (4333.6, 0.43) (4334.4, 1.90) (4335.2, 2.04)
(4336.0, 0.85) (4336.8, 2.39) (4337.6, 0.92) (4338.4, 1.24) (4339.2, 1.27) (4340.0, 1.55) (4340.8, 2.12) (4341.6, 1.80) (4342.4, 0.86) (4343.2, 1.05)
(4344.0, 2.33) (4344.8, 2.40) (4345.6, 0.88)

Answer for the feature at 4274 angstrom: Lyman alpha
